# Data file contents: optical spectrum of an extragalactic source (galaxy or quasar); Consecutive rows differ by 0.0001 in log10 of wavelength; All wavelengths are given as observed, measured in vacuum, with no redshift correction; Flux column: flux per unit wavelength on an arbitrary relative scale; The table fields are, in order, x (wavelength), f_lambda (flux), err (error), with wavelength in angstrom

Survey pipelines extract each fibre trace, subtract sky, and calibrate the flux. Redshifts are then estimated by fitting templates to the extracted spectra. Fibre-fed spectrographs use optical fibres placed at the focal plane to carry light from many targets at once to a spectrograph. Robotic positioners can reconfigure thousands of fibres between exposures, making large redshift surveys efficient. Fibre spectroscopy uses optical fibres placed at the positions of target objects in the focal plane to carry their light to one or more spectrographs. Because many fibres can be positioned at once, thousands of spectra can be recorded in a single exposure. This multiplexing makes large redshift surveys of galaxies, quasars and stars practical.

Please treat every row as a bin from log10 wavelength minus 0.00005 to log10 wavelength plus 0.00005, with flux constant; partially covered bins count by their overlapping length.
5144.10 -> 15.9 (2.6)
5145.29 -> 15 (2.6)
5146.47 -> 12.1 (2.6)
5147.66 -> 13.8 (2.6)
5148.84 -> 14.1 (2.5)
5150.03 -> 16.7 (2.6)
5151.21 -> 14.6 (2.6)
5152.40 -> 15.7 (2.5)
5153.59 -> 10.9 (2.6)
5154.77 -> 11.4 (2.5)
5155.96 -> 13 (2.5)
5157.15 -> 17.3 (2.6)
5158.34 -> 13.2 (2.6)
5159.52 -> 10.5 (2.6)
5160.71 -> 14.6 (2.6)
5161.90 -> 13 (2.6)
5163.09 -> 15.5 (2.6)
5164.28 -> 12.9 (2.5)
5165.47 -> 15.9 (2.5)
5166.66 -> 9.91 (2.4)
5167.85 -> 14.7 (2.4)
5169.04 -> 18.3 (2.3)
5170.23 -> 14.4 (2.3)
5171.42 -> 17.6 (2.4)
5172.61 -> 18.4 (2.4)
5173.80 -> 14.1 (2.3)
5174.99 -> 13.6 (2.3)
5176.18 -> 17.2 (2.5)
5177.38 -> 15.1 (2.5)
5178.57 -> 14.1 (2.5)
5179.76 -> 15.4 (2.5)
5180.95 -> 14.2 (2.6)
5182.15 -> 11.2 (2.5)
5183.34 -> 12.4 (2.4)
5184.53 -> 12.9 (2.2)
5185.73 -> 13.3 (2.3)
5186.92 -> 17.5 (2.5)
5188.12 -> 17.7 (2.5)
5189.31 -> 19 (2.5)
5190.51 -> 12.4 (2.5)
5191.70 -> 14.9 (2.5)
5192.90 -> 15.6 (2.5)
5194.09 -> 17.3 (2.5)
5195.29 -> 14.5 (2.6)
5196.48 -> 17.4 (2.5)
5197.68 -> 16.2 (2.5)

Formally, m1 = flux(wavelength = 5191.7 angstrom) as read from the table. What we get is 14.9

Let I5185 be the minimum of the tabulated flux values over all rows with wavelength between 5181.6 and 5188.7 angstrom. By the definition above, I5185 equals 11.2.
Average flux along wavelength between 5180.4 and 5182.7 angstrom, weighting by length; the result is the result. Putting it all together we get 12.7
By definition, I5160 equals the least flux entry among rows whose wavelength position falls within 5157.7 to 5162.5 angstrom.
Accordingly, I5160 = 10.5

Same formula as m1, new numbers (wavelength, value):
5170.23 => 14.4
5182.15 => 11.2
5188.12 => 17.7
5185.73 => 13.3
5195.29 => 14.5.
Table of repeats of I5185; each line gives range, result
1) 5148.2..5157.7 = 10.9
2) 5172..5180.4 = 13.6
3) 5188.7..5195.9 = 12.4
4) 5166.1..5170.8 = 9.91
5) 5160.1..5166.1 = 12.9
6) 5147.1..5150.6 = 13.8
